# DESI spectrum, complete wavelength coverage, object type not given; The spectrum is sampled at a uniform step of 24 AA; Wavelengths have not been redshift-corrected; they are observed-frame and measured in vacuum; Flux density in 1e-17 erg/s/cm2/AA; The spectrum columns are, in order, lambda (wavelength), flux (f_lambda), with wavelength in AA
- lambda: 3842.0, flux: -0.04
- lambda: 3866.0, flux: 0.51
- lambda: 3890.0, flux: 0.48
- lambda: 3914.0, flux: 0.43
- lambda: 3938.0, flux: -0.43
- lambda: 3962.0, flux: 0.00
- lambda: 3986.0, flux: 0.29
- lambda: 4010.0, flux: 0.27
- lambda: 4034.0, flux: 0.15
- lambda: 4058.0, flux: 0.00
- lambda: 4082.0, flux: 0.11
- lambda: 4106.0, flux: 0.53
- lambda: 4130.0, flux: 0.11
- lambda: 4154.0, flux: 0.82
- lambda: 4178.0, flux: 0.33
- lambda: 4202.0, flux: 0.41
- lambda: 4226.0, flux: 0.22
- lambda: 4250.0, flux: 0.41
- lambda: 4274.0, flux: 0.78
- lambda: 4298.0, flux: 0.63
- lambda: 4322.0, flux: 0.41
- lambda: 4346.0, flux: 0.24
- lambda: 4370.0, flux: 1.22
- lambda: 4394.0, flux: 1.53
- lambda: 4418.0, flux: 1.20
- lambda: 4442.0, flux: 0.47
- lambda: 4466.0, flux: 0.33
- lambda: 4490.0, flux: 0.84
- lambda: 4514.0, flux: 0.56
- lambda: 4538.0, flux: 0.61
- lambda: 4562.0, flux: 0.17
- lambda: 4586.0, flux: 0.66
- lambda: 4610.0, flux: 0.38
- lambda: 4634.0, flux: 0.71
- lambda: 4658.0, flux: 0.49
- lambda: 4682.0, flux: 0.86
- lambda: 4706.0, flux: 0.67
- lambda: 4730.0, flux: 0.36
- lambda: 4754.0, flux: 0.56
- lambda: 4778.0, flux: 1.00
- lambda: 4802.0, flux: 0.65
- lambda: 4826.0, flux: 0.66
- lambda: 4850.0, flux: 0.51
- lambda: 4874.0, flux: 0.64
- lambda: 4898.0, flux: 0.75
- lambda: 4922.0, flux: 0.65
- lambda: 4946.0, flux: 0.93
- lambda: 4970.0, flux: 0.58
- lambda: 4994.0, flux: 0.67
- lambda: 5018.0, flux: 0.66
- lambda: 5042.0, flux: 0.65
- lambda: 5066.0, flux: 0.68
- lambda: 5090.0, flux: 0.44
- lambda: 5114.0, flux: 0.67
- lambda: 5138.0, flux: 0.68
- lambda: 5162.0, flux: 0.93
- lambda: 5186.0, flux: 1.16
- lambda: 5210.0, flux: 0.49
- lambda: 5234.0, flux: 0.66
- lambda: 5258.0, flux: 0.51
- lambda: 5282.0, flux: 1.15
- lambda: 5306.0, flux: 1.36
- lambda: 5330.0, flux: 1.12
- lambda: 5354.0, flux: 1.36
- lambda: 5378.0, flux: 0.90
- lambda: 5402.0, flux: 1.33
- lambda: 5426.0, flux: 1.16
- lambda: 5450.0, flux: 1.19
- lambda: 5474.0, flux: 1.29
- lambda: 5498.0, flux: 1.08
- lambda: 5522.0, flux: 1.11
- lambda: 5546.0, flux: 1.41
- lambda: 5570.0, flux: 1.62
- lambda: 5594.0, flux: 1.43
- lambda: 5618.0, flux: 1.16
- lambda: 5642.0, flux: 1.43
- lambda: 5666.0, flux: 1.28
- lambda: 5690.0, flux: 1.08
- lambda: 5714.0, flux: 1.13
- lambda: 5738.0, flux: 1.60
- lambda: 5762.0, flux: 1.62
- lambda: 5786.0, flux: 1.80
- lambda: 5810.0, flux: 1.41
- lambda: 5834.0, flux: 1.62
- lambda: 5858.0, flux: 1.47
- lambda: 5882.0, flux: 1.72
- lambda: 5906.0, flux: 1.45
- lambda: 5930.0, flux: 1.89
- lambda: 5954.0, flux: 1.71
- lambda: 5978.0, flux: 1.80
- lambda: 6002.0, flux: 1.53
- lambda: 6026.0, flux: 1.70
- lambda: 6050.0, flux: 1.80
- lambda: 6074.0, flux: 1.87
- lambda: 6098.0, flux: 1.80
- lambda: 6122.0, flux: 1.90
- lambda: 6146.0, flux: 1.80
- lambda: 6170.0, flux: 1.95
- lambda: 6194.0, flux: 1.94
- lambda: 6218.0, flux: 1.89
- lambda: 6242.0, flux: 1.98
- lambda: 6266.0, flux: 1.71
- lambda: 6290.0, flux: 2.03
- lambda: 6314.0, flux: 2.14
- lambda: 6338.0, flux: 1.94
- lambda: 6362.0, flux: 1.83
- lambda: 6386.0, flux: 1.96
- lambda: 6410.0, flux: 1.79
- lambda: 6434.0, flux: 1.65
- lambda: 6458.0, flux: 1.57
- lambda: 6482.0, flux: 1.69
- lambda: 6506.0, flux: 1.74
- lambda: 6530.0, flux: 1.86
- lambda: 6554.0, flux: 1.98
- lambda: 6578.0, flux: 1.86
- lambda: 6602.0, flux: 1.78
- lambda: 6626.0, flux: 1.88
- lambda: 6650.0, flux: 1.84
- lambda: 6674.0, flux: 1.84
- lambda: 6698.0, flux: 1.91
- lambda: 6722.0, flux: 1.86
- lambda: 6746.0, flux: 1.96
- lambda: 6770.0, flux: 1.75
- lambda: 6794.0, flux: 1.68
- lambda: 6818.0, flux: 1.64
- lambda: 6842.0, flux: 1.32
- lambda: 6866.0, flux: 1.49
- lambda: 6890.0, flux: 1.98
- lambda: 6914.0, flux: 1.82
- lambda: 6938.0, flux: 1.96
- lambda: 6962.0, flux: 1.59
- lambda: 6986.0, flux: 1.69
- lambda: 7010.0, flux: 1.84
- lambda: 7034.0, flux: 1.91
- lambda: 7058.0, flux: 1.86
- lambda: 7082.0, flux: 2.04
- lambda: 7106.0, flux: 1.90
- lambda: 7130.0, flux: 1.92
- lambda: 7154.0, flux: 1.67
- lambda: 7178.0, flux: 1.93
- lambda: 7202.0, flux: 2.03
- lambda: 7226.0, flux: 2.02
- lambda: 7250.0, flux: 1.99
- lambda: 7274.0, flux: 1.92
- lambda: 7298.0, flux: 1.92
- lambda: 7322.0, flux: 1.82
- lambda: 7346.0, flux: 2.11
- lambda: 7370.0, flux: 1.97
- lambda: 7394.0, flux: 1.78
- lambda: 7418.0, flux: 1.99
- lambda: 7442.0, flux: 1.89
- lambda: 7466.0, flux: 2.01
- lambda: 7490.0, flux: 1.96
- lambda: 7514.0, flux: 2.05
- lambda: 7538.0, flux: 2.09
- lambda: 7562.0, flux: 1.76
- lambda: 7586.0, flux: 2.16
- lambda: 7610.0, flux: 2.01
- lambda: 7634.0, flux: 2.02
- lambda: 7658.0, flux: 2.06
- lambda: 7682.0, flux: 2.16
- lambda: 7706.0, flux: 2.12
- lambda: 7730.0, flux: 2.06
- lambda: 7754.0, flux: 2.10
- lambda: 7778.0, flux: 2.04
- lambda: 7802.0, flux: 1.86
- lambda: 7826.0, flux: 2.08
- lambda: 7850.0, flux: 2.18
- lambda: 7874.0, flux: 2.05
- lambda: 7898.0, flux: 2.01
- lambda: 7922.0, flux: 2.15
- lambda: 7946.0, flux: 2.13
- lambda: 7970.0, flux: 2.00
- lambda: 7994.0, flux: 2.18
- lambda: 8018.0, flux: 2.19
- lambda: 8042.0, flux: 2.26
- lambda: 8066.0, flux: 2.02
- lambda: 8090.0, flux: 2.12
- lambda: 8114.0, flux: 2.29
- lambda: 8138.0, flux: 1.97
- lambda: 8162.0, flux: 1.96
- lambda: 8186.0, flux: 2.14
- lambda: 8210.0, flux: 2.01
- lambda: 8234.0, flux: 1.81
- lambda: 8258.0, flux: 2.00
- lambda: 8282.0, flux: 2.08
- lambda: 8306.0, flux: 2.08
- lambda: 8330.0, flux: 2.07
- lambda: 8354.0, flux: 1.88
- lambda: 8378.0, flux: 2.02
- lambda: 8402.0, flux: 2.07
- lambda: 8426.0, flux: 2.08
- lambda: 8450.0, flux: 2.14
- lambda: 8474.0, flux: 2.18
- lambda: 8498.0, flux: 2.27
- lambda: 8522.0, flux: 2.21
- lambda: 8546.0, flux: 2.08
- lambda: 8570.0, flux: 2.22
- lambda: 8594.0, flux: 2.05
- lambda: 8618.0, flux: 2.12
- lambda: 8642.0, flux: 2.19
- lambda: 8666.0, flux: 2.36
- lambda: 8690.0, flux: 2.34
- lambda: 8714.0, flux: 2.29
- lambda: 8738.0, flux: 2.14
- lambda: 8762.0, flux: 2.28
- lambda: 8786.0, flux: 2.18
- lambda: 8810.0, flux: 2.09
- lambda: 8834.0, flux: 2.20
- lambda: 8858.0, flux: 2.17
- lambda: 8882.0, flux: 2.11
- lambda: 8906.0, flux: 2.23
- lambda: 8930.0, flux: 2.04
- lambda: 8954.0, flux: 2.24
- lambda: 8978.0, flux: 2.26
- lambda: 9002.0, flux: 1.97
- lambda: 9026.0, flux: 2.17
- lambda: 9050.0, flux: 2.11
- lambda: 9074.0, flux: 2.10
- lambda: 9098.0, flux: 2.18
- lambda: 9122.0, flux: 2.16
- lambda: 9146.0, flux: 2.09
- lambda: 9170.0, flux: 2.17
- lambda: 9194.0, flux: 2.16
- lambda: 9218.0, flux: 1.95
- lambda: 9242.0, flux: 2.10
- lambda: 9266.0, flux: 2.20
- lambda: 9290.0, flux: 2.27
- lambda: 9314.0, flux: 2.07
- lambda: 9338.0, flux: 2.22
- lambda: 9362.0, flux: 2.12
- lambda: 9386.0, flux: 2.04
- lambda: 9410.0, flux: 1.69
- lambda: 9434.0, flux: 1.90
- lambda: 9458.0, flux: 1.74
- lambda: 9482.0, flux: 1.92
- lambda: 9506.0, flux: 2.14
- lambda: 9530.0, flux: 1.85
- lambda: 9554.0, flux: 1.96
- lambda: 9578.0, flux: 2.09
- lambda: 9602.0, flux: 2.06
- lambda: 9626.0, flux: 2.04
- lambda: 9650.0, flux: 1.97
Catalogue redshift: 0.32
